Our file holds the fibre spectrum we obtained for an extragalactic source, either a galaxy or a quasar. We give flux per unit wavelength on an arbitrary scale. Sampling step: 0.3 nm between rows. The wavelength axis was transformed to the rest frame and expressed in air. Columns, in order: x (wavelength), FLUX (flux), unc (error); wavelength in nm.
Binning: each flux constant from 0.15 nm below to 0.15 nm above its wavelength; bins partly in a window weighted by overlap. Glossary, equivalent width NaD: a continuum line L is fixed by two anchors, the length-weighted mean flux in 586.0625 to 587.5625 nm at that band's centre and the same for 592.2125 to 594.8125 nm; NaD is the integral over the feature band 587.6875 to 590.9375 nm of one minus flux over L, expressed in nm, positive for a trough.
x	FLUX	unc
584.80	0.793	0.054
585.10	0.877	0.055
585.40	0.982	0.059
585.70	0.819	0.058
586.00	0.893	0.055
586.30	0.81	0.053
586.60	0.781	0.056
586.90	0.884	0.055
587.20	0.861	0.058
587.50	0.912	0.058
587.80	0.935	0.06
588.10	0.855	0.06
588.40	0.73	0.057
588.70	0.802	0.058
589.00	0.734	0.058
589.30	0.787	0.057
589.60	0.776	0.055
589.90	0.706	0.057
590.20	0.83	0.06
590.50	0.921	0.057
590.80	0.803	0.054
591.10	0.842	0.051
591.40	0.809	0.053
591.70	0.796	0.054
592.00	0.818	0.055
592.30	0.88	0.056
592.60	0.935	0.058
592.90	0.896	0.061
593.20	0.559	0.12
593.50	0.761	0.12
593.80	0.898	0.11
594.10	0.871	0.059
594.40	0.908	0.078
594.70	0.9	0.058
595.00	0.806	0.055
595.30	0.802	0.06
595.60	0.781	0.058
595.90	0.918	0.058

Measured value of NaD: 0.16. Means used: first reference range 0.848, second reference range 0.844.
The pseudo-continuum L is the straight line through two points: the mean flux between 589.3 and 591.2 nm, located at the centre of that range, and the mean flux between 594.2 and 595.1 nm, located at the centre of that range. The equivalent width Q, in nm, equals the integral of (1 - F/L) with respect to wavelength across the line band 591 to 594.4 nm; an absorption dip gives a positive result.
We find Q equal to 0.07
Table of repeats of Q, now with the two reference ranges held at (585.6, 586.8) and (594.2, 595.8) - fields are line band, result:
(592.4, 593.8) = 0.06 nm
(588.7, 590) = 0.12 nm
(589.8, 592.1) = 0.05 nm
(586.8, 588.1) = -0.10 nm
